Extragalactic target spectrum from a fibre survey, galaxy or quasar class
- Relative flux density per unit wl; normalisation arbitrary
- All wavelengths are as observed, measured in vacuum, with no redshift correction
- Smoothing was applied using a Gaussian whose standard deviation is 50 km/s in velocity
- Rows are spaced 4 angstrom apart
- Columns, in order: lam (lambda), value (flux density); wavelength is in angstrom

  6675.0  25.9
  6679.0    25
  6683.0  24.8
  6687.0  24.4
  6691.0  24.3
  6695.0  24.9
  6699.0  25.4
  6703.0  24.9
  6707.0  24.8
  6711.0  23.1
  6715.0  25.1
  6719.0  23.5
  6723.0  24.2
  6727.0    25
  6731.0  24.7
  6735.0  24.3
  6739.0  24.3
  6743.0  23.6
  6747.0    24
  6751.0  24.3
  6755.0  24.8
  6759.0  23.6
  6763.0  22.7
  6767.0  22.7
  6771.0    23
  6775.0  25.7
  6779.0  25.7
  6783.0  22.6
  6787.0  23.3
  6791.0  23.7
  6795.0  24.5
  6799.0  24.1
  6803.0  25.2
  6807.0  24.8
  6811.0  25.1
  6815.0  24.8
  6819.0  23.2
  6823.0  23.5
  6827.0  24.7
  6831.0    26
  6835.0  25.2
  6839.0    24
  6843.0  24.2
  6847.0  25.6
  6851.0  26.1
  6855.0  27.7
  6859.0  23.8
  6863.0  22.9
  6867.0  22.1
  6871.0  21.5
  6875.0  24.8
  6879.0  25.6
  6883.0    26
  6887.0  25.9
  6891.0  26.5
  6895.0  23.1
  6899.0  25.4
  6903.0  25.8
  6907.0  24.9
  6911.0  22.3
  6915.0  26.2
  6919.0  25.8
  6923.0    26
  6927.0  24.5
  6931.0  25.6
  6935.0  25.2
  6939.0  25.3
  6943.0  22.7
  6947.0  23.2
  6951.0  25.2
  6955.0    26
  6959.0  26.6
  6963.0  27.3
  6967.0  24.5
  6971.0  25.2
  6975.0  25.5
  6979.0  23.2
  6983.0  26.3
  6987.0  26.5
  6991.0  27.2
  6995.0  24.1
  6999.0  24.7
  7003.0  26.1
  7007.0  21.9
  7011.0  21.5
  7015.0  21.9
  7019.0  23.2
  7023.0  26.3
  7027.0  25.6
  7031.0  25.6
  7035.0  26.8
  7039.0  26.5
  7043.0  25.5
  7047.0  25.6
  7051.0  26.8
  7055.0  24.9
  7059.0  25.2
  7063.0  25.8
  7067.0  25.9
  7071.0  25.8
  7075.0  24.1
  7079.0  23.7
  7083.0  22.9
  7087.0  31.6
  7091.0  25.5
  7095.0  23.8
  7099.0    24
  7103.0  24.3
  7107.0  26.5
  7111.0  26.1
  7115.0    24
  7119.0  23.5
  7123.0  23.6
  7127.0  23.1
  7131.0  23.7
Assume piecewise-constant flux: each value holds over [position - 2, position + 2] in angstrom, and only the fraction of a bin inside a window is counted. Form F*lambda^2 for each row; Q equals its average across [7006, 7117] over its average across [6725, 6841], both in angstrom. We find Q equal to 1.1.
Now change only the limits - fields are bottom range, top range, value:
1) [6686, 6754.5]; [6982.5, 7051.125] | 1.12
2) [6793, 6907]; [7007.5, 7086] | 1.07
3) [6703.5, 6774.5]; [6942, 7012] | 1.11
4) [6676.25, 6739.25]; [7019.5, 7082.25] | 1.15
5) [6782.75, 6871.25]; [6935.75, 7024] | 1.06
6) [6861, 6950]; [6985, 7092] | 1.06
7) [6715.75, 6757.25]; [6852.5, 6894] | 1.06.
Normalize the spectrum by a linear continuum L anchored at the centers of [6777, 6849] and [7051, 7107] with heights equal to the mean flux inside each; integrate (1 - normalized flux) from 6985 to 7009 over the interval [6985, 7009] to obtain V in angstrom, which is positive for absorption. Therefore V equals -0.05 angstrom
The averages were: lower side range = 24.5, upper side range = 25.3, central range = 25.1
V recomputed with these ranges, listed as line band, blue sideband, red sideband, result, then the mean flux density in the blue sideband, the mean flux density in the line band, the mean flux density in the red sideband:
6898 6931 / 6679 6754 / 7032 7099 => 0.0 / 24.4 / 25.1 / 25.6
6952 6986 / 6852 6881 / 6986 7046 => -1.3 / 24.1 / 25.6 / 24.9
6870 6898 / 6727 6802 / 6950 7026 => -0.5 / 24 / 24.9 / 24.9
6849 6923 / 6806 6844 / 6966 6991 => 0.2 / 24.6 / 24.8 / 25.4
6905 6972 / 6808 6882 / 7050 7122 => -0.8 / 24.5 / 25.1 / 25.2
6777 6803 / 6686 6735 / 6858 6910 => 0.4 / 24.5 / 24.1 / 24.5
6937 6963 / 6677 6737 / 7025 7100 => 0.2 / 24.6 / 25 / 25.6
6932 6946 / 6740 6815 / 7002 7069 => 0.1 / 24.1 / 24.4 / 25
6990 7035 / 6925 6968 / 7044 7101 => 1.5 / 25.1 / 24.4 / 25.4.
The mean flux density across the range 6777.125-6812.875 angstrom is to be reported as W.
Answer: 24.3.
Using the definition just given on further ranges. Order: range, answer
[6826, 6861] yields 25.3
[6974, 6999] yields 25.4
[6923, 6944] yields 24.9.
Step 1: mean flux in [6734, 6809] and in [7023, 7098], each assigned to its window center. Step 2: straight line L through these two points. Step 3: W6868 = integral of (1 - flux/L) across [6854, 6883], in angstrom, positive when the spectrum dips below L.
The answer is 0.61 angstrom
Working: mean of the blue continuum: 24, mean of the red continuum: 25.6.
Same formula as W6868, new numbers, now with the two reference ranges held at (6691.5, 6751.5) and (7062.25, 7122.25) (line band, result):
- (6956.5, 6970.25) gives -0.65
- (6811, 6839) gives 0.05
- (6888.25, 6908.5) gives -0.35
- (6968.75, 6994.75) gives -0.65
